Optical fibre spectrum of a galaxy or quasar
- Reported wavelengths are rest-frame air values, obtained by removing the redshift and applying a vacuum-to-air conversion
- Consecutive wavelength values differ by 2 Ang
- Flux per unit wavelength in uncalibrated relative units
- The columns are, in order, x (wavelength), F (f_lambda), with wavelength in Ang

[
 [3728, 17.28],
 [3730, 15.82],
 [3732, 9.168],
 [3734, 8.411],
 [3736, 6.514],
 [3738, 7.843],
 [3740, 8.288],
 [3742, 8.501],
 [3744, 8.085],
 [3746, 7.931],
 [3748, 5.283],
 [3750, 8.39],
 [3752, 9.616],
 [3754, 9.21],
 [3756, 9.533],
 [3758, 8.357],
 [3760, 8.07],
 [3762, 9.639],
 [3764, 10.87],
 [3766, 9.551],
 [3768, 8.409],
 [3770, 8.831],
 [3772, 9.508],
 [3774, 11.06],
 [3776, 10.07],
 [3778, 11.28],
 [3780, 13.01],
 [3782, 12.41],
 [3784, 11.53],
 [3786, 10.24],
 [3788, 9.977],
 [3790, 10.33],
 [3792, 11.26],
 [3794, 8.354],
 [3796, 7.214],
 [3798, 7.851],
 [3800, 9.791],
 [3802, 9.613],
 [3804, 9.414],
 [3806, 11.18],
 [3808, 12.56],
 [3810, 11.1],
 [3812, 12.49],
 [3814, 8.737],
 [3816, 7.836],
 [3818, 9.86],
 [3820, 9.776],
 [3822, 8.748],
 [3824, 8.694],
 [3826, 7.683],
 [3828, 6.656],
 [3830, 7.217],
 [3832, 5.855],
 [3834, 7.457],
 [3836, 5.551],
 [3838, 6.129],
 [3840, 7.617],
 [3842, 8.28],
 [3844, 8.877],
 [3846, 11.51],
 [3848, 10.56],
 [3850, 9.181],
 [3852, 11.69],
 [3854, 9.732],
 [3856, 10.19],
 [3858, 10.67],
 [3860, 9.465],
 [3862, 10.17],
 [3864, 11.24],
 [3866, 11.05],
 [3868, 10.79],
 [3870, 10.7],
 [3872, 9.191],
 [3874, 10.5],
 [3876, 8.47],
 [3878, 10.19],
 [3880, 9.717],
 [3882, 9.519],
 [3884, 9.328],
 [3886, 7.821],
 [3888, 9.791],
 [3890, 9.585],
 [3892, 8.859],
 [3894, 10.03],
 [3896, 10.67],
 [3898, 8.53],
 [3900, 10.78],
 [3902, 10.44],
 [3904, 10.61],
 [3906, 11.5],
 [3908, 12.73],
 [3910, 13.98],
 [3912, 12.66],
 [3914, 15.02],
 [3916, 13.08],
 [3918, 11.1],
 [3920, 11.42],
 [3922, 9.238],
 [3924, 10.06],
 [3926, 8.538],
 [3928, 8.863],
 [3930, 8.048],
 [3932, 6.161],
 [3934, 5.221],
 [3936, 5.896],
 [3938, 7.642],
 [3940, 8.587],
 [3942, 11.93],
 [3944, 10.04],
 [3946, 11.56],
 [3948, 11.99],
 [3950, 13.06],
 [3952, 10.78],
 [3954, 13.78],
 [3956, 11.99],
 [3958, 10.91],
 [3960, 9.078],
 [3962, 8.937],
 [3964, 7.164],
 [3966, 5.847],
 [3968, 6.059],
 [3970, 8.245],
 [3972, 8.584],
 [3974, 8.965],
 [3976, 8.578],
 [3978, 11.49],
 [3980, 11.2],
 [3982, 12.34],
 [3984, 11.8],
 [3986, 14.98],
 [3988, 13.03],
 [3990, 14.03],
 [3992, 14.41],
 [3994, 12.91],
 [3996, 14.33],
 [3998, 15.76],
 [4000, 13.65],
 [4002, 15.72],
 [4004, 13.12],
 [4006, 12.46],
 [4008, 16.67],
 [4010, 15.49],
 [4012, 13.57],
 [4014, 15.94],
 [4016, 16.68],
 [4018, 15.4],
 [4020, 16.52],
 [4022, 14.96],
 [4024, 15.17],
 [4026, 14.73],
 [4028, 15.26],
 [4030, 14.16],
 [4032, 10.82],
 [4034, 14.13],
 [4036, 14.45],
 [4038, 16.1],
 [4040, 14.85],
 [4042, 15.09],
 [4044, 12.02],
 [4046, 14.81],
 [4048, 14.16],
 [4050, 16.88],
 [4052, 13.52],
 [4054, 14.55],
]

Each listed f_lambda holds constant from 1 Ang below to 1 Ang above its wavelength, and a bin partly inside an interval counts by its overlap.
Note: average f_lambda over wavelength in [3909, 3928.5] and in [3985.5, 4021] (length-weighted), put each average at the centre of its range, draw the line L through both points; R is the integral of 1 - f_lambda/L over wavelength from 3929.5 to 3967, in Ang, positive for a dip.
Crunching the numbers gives 9.5 Ang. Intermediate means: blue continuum 11.5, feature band 9.42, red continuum 14.7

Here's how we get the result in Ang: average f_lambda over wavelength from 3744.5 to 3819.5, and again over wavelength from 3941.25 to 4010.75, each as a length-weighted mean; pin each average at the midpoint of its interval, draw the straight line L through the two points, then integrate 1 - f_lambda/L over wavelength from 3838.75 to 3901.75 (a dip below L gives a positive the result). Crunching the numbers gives 4.81 Ang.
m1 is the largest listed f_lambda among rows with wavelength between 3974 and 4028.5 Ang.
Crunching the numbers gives 16.68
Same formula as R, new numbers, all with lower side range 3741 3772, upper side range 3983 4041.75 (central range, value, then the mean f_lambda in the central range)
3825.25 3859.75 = 6.9 Ang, 8.55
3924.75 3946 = 7.5 Ang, 8.28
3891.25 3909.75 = 2.1 Ang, 10.6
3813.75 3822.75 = 1.0 Ang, 9.02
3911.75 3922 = 0.0 Ang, 12.3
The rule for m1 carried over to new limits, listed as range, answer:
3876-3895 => 10.19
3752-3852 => 13.01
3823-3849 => 11.51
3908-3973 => 15.02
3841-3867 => 11.69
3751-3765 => 10.87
